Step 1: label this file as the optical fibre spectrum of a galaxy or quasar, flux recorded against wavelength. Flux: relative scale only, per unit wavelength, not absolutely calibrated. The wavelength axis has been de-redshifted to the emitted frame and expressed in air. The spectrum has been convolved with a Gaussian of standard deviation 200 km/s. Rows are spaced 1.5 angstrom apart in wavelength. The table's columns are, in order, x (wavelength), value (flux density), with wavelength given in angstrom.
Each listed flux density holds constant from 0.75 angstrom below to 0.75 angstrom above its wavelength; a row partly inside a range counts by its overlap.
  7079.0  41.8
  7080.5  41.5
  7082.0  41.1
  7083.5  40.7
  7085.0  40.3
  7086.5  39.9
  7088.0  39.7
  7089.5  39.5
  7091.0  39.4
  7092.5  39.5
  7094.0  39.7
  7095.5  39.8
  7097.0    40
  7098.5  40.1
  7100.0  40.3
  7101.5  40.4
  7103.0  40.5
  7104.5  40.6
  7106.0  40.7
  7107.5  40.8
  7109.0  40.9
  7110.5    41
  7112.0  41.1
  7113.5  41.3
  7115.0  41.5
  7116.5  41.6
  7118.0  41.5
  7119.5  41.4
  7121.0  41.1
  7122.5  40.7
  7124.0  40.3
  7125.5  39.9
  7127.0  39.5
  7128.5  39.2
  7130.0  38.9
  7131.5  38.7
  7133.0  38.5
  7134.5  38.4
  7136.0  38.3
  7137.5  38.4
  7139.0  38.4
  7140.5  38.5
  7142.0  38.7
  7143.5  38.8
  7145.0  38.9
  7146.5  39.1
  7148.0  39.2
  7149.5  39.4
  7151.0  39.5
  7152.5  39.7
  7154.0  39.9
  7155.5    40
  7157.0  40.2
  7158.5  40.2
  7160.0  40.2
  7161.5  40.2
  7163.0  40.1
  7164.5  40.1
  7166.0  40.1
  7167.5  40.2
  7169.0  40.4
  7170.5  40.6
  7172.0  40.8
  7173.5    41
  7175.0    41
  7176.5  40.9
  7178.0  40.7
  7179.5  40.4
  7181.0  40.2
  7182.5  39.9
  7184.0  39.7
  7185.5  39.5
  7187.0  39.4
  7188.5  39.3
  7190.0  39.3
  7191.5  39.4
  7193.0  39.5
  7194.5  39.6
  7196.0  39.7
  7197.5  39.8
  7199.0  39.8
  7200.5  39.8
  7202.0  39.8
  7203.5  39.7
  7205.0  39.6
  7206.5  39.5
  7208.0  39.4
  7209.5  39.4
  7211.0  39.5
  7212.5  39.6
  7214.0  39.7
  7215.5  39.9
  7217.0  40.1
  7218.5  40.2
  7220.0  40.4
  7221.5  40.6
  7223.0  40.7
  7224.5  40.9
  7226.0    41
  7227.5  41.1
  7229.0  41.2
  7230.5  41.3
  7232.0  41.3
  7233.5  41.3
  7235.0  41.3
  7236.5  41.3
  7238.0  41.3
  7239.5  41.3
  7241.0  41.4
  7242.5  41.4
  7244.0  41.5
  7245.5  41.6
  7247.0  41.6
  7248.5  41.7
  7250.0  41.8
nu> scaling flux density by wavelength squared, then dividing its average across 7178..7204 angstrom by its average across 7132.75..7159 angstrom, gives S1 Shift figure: 1.0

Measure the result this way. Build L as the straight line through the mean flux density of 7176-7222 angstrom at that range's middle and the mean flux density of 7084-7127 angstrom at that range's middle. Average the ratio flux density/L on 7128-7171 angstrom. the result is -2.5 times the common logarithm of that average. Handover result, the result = 0.02 mag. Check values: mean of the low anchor 40.5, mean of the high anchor 39.8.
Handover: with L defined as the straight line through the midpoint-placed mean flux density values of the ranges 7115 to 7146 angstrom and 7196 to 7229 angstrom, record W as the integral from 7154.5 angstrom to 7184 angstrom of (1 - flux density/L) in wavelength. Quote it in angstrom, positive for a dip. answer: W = -0.43 angstrom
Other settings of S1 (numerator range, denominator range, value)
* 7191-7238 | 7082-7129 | 1.03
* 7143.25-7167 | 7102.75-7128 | 0.98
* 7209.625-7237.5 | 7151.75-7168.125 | 1.03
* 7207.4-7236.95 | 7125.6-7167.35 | 1.05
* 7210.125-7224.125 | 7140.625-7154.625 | 1.04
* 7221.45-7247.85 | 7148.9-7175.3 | 1.05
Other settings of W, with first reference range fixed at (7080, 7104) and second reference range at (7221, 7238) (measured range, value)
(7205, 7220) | 0.46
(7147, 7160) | 0.26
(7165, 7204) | 0.73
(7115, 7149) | 0.77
